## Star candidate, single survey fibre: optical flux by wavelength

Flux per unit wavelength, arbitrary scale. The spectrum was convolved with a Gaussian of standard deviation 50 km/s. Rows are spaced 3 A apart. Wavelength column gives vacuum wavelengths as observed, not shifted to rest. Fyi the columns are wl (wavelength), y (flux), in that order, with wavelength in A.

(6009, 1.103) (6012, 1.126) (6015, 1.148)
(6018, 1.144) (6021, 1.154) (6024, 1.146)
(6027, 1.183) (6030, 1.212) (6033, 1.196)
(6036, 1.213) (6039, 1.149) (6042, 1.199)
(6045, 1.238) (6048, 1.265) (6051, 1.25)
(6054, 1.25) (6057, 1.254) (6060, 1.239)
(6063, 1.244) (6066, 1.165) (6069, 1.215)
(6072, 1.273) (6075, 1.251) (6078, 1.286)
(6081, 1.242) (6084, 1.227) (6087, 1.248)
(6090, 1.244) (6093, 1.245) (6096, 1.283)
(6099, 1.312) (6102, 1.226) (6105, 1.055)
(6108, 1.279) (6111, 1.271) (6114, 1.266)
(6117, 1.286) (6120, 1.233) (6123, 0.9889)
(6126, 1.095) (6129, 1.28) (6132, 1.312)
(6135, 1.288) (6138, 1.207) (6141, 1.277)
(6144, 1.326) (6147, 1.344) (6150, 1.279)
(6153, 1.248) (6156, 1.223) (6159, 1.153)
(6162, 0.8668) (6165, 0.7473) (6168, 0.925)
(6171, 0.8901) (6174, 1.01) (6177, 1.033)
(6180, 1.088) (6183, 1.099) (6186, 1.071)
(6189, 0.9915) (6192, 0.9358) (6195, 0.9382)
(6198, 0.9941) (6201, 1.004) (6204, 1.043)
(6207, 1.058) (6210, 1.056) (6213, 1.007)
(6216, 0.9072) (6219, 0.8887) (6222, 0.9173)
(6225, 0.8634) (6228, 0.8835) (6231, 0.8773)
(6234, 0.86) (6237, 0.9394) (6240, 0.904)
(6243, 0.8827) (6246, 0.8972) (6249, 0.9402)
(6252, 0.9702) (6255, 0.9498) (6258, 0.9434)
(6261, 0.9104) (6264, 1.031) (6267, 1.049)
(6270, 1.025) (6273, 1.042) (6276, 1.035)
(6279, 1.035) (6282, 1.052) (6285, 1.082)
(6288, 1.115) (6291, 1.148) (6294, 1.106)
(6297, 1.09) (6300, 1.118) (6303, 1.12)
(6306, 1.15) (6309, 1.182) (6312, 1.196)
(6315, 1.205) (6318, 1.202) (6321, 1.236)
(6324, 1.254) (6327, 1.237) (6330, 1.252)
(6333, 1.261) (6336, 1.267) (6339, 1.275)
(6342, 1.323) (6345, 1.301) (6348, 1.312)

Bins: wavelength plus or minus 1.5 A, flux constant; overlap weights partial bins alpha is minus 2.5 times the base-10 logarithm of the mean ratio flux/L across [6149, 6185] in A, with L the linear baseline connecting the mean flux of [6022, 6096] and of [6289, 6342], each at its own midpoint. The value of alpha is 0.16 mag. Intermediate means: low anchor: 1.23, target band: 1.04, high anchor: 1.2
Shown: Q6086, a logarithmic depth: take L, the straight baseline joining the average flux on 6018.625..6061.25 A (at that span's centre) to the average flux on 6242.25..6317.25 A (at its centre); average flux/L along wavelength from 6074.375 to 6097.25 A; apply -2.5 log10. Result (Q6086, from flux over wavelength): -0.07 mag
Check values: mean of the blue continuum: 1.21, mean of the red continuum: 1.05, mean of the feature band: 1.25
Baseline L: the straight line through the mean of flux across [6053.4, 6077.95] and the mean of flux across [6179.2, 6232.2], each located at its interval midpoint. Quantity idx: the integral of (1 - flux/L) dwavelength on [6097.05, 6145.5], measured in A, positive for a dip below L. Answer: -4.2 A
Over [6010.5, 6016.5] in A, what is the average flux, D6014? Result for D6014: 1.14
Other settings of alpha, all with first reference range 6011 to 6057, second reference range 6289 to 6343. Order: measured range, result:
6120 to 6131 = 0.047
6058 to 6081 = -0.040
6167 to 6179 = 0.227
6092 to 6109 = -0.032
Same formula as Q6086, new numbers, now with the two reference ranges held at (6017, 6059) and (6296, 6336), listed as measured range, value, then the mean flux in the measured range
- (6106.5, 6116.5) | -0.06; 1.27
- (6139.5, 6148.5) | -0.10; 1.32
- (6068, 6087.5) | -0.04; 1.25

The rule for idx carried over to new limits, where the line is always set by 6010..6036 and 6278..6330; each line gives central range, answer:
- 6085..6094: -0.64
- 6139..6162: -1.54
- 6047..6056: -0.70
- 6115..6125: -0.08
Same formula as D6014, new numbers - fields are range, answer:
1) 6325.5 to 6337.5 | 1.25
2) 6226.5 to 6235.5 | 0.874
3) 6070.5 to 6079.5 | 1.27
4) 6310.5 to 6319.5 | 1.2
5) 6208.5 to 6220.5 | 0.965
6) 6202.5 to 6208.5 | 1.05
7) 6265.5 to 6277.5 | 1.04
